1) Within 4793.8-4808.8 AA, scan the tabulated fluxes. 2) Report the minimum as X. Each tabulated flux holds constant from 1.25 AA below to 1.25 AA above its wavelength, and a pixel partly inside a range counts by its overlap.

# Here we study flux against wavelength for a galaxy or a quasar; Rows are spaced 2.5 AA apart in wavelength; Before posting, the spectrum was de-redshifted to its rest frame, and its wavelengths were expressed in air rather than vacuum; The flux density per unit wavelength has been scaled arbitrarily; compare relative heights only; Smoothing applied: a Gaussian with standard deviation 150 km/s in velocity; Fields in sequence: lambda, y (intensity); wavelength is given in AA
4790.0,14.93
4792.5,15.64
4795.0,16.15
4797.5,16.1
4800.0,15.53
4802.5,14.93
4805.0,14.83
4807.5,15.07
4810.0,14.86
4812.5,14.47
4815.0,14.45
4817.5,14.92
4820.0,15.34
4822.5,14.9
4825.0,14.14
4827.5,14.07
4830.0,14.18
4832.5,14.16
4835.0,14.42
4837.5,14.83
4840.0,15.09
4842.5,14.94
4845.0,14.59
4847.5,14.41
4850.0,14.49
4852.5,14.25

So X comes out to 14.83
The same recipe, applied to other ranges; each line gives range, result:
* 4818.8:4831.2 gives 14.07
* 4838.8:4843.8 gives 14.94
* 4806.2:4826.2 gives 14.14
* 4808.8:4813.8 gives 14.47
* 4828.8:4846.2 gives 14.16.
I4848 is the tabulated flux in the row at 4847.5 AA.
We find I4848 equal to 14.41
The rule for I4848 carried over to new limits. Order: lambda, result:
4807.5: 15.07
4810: 14.86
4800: 15.53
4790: 14.93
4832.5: 14.16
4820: 15.34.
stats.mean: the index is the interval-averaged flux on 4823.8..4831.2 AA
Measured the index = 14.1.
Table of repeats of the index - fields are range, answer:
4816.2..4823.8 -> 15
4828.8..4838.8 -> 14.4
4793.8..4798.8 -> 16.1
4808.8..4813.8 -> 14.7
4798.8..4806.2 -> 15.1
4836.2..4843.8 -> 14.9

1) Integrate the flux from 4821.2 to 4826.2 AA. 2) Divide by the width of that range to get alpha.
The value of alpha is 14.5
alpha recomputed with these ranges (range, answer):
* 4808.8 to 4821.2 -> 14.8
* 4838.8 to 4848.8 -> 14.8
